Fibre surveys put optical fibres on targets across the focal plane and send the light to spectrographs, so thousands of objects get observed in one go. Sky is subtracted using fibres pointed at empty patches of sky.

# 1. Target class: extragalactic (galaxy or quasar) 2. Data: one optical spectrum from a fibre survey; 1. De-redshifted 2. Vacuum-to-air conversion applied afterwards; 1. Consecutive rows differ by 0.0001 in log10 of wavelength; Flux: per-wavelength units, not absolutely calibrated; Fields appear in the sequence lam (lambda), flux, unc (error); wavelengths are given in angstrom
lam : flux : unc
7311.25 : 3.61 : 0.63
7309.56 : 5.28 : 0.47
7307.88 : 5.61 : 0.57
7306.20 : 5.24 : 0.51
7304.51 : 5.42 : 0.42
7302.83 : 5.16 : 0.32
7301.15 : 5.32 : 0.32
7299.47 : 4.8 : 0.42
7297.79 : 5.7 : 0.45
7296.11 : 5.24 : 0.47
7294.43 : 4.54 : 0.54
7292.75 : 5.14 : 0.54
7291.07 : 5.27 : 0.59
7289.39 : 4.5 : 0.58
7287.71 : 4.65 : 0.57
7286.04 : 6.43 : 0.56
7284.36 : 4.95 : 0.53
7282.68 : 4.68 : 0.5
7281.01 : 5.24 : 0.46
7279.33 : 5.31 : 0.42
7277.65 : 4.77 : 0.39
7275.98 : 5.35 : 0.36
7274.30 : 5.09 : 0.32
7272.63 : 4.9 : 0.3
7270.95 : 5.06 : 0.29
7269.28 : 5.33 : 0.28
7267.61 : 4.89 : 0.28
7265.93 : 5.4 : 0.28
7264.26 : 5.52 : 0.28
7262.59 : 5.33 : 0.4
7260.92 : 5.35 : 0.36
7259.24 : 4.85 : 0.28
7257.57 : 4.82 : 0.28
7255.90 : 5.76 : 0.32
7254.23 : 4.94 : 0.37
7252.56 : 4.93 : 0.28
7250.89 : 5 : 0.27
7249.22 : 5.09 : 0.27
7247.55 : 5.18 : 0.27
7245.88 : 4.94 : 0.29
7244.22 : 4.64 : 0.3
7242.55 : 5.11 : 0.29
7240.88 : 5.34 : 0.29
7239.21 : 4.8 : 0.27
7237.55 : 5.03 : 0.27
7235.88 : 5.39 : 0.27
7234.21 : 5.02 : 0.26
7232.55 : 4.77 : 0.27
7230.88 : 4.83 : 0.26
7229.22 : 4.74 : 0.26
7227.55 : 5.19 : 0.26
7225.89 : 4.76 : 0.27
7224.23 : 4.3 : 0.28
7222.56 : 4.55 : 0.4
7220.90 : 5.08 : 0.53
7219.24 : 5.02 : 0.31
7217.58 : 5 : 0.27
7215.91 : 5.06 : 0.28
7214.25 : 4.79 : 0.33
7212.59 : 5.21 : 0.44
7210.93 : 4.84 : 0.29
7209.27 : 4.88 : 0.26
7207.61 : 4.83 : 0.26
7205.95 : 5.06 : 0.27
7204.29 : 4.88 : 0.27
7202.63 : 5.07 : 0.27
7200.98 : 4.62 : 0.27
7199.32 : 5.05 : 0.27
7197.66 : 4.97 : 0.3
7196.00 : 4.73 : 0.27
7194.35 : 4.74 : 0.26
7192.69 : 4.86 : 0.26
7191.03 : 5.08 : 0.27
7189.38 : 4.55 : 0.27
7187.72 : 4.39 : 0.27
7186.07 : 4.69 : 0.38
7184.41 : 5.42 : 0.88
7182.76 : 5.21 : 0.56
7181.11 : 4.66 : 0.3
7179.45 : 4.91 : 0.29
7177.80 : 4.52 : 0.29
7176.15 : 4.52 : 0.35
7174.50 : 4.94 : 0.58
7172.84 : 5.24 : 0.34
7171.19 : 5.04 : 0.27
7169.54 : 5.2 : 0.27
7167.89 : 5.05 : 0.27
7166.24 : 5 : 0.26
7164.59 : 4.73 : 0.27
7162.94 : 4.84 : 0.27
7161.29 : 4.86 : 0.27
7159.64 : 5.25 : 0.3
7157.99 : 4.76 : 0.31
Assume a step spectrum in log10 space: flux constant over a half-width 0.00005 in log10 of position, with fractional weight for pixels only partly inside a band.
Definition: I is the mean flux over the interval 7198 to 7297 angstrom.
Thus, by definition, 5.02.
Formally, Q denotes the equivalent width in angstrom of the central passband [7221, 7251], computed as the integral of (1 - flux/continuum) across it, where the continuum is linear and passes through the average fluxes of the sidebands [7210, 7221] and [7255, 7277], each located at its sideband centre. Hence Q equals 0.9 angstrom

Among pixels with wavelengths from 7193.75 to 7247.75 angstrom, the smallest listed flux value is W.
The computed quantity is 4.3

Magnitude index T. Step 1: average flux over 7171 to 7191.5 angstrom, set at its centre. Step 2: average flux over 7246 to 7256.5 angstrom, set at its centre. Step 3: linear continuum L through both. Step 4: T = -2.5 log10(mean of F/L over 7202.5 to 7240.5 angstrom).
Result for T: 0.02 mag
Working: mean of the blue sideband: 4.85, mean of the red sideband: 5.12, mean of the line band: 4.92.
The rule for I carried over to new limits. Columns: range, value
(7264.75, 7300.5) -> 5.11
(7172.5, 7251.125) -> 4.9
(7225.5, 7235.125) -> 4.89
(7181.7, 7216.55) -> 4.9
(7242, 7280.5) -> 5.11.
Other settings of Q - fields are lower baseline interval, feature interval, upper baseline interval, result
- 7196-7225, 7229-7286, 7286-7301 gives -1.1 angstrom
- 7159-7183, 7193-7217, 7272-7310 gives 0.4 angstrom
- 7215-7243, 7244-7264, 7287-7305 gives -0.4 angstrom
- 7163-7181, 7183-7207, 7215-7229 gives 0.0 angstrom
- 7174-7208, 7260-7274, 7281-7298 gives -0.5 angstrom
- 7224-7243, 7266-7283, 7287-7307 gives -0.2 angstrom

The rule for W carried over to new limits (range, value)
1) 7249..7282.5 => 4.77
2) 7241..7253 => 4.64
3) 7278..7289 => 4.65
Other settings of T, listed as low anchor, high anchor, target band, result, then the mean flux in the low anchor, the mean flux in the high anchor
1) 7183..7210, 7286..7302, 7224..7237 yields 0.01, 4.87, 5.1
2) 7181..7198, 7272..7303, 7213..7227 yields 0.02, 4.85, 5.11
